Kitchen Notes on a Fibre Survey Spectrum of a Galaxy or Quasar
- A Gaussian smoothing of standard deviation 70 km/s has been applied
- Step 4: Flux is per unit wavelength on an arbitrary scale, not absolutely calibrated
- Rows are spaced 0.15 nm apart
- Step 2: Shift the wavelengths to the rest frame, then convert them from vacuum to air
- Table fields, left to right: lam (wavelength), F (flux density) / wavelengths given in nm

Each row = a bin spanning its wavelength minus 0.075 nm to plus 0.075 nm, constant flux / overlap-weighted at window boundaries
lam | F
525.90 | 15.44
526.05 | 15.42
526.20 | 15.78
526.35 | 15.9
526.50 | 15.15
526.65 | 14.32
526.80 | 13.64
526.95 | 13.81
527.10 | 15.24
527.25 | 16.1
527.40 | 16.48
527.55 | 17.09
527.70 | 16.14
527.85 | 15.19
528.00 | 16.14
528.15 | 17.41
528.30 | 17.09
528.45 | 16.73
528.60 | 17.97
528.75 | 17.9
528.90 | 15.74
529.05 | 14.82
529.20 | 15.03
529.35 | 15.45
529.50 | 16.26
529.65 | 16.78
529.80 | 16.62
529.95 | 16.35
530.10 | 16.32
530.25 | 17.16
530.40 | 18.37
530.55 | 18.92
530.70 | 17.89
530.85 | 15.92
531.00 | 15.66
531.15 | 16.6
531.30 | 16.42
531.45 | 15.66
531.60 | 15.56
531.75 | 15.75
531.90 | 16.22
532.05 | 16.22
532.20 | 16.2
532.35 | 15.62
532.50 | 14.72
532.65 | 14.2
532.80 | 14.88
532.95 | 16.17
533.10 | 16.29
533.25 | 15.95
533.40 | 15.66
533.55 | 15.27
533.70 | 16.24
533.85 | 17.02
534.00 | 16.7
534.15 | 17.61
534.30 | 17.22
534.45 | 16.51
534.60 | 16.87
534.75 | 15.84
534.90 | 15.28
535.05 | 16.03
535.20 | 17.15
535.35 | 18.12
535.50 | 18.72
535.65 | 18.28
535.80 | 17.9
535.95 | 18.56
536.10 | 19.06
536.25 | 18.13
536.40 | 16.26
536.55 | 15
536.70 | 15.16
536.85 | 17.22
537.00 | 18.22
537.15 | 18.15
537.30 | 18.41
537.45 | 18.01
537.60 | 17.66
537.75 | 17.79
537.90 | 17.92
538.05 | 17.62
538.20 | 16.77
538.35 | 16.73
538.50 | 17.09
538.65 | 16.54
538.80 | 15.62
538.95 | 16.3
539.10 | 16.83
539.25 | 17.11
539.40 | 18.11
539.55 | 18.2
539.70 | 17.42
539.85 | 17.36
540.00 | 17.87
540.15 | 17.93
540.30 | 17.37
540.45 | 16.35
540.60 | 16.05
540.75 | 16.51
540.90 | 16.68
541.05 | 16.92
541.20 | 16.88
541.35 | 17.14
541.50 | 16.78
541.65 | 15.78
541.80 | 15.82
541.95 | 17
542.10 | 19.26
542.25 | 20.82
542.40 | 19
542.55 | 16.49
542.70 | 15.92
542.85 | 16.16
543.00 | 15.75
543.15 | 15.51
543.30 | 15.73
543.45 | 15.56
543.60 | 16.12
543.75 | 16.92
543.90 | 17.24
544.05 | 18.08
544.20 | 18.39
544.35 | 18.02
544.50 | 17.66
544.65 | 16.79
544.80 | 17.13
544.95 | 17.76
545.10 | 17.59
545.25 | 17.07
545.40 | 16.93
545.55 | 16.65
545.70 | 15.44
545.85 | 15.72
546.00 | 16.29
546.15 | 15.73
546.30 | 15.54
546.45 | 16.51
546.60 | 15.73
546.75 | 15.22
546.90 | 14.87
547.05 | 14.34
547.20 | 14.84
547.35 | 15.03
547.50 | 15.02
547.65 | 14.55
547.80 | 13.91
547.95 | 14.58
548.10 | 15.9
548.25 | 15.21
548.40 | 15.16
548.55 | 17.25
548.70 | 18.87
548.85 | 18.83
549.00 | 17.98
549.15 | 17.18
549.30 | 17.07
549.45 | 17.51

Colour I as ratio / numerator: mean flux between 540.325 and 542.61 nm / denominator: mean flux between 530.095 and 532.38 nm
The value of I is 1.04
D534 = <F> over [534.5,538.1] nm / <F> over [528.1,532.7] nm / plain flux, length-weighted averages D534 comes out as 1.06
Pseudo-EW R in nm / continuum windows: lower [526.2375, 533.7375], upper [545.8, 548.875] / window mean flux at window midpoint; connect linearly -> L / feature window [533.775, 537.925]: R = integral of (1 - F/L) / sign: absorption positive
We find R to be -0.36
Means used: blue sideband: 16.1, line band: 17.3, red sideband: 15.6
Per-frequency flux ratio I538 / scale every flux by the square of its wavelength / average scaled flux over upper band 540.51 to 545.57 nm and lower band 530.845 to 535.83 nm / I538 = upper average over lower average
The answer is 1.08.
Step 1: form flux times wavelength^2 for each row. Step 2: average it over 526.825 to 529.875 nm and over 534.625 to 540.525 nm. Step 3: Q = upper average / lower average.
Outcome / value 1.1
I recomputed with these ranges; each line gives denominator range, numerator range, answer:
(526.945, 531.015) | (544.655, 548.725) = 0.96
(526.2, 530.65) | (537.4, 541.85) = 1.05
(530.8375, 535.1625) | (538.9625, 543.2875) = 1.07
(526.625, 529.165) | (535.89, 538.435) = 1.09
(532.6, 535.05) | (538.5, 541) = 1.06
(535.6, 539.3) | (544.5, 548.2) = 0.92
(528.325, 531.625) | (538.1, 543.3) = 1.02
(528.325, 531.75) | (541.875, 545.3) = 1.04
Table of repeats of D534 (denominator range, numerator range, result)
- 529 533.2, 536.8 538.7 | 1.09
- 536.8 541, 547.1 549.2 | 0.93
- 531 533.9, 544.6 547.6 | 1.01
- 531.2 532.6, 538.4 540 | 1.08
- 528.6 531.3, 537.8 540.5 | 1.03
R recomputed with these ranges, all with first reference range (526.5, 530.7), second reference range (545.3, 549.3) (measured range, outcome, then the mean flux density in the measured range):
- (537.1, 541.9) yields -0.31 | 17.1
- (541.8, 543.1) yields -0.11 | 17.4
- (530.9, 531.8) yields 0.02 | 15.9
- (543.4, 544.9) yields -0.12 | 17.2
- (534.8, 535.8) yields -0.07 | 17.3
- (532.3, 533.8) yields 0.06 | 15.5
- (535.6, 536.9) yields -0.09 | 17.3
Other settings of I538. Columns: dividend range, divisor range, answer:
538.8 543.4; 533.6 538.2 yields 1.00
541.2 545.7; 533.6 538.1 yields 1.01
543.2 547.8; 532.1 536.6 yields 1.02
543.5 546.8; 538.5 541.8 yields 1.01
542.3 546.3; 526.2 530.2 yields 1.11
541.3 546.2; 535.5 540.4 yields 0.99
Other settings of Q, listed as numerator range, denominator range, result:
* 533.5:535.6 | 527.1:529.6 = 1.05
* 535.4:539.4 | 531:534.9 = 1.10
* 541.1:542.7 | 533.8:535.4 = 1.07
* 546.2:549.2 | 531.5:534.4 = 1.05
